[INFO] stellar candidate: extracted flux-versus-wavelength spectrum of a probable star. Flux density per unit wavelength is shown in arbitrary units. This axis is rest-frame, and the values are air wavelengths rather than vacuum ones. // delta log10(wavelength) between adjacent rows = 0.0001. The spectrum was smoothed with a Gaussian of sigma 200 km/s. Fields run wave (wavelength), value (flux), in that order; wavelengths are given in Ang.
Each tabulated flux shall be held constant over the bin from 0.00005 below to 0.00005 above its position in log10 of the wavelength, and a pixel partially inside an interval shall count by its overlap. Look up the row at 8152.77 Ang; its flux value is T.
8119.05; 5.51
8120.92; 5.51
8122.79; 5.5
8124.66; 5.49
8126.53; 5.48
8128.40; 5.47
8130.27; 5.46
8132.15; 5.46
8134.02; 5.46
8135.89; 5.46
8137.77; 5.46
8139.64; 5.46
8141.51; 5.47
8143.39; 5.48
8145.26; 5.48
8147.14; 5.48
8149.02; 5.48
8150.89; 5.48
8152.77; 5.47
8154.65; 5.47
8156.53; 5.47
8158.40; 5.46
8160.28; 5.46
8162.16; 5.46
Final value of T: 5.47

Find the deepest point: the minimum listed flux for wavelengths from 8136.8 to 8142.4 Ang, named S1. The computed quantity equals 5.46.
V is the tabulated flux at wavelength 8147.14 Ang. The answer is 5.48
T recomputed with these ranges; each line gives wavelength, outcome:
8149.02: 5.48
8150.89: 5.48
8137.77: 5.46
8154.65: 5.47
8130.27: 5.46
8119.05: 5.51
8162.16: 5.46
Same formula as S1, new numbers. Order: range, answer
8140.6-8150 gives 5.47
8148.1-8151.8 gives 5.48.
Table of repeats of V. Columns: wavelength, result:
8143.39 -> 5.48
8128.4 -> 5.47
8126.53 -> 5.48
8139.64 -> 5.46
